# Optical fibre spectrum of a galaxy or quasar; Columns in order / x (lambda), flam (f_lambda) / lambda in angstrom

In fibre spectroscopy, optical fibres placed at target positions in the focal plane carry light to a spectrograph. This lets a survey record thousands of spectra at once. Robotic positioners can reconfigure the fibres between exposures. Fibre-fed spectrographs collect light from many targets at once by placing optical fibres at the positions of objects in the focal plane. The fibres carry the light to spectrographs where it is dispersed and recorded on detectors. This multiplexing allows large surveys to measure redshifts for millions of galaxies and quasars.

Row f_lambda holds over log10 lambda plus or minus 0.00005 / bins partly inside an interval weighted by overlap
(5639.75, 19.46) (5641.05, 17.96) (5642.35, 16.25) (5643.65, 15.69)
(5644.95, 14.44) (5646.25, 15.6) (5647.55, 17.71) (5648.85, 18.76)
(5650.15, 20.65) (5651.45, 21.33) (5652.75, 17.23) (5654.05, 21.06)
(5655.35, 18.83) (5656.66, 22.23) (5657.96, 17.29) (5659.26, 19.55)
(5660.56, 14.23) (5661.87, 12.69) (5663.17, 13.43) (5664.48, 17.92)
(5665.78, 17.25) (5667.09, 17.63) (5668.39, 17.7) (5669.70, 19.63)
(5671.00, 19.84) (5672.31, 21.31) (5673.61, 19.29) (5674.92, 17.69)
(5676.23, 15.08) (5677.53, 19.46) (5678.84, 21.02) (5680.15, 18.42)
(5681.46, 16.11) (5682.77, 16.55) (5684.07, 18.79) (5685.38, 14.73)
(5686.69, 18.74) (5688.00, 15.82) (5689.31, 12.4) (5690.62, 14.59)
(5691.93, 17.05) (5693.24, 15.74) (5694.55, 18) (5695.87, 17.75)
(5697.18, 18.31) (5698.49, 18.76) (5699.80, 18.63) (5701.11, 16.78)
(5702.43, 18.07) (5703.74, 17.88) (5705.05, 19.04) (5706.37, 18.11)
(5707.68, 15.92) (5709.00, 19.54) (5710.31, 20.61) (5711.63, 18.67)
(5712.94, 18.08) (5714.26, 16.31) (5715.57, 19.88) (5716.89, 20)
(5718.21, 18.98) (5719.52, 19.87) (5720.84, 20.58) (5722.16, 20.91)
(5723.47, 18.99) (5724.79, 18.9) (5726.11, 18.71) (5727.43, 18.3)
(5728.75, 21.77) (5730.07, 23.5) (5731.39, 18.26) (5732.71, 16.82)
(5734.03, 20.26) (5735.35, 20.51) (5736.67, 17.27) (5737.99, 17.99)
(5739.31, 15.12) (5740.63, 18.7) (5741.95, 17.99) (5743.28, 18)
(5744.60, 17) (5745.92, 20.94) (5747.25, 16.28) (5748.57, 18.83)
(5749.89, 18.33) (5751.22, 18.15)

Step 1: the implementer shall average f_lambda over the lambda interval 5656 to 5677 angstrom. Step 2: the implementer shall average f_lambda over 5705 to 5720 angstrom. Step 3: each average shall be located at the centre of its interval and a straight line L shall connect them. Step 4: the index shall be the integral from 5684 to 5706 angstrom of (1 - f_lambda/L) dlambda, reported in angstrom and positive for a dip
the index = 1.5 angstrom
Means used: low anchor 17.7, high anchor 18.7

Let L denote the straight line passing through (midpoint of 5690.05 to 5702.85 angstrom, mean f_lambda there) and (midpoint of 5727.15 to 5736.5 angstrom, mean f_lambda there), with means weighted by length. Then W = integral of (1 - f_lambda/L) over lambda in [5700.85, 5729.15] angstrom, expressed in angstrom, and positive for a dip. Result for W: -0.4 angstrom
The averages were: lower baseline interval 17.4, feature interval 18.9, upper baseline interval 19.8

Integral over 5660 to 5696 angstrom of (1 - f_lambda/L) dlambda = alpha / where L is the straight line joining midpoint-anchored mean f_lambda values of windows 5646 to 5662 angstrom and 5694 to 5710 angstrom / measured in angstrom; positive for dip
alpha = 2.4 angstrom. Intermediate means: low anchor 18.5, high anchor 18.1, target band 17.1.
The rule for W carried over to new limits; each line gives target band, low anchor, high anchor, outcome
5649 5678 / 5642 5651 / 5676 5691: -2.1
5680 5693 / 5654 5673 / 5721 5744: 1.5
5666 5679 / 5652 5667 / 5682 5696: -1.4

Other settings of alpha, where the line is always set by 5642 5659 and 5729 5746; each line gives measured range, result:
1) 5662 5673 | 0.3 angstrom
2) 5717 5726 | -0.5 angstrom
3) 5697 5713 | 0.1 angstrom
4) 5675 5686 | 0.5 angstrom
